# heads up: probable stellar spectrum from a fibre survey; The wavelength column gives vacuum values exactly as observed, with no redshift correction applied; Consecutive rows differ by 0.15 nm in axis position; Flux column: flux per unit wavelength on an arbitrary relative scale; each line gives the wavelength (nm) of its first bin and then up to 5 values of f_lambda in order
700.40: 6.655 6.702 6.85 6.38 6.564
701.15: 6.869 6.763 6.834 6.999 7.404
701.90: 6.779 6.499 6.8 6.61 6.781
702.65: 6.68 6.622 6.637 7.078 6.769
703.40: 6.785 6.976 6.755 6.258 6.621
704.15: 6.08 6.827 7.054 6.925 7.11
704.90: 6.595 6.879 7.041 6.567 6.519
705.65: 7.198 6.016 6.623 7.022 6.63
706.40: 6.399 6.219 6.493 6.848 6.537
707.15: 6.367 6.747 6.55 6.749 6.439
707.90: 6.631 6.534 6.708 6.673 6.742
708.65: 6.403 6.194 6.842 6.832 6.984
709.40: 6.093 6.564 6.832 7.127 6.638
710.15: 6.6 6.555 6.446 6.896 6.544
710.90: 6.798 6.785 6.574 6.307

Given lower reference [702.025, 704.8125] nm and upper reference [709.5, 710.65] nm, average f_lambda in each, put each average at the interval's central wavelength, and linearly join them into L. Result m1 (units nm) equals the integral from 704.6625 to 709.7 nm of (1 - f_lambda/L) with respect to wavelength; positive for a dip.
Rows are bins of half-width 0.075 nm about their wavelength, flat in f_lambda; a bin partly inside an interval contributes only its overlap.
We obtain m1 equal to 0.06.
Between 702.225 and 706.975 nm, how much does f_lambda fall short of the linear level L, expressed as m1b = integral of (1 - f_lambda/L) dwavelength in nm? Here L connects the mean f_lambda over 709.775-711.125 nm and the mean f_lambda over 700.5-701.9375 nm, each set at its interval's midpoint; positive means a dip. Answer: 0.06 nm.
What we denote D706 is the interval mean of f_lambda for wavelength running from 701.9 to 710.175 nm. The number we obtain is 6.67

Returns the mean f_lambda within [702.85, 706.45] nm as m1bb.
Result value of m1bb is 6.73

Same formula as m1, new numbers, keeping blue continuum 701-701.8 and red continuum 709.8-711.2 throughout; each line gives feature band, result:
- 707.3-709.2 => 0.04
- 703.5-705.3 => 0.02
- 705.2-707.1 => 0.06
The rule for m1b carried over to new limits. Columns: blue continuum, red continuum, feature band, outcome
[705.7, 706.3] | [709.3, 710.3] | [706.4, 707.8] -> 0.01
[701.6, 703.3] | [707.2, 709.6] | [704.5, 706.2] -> -0.02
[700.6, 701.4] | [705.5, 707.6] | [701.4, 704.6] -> -0.05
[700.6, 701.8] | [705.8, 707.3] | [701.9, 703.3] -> 0.01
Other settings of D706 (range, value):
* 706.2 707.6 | 6.54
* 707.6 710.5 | 6.63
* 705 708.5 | 6.63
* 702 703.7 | 6.75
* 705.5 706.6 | 6.59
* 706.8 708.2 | 6.6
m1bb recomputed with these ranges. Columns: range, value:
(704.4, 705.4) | 6.89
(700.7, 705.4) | 6.76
